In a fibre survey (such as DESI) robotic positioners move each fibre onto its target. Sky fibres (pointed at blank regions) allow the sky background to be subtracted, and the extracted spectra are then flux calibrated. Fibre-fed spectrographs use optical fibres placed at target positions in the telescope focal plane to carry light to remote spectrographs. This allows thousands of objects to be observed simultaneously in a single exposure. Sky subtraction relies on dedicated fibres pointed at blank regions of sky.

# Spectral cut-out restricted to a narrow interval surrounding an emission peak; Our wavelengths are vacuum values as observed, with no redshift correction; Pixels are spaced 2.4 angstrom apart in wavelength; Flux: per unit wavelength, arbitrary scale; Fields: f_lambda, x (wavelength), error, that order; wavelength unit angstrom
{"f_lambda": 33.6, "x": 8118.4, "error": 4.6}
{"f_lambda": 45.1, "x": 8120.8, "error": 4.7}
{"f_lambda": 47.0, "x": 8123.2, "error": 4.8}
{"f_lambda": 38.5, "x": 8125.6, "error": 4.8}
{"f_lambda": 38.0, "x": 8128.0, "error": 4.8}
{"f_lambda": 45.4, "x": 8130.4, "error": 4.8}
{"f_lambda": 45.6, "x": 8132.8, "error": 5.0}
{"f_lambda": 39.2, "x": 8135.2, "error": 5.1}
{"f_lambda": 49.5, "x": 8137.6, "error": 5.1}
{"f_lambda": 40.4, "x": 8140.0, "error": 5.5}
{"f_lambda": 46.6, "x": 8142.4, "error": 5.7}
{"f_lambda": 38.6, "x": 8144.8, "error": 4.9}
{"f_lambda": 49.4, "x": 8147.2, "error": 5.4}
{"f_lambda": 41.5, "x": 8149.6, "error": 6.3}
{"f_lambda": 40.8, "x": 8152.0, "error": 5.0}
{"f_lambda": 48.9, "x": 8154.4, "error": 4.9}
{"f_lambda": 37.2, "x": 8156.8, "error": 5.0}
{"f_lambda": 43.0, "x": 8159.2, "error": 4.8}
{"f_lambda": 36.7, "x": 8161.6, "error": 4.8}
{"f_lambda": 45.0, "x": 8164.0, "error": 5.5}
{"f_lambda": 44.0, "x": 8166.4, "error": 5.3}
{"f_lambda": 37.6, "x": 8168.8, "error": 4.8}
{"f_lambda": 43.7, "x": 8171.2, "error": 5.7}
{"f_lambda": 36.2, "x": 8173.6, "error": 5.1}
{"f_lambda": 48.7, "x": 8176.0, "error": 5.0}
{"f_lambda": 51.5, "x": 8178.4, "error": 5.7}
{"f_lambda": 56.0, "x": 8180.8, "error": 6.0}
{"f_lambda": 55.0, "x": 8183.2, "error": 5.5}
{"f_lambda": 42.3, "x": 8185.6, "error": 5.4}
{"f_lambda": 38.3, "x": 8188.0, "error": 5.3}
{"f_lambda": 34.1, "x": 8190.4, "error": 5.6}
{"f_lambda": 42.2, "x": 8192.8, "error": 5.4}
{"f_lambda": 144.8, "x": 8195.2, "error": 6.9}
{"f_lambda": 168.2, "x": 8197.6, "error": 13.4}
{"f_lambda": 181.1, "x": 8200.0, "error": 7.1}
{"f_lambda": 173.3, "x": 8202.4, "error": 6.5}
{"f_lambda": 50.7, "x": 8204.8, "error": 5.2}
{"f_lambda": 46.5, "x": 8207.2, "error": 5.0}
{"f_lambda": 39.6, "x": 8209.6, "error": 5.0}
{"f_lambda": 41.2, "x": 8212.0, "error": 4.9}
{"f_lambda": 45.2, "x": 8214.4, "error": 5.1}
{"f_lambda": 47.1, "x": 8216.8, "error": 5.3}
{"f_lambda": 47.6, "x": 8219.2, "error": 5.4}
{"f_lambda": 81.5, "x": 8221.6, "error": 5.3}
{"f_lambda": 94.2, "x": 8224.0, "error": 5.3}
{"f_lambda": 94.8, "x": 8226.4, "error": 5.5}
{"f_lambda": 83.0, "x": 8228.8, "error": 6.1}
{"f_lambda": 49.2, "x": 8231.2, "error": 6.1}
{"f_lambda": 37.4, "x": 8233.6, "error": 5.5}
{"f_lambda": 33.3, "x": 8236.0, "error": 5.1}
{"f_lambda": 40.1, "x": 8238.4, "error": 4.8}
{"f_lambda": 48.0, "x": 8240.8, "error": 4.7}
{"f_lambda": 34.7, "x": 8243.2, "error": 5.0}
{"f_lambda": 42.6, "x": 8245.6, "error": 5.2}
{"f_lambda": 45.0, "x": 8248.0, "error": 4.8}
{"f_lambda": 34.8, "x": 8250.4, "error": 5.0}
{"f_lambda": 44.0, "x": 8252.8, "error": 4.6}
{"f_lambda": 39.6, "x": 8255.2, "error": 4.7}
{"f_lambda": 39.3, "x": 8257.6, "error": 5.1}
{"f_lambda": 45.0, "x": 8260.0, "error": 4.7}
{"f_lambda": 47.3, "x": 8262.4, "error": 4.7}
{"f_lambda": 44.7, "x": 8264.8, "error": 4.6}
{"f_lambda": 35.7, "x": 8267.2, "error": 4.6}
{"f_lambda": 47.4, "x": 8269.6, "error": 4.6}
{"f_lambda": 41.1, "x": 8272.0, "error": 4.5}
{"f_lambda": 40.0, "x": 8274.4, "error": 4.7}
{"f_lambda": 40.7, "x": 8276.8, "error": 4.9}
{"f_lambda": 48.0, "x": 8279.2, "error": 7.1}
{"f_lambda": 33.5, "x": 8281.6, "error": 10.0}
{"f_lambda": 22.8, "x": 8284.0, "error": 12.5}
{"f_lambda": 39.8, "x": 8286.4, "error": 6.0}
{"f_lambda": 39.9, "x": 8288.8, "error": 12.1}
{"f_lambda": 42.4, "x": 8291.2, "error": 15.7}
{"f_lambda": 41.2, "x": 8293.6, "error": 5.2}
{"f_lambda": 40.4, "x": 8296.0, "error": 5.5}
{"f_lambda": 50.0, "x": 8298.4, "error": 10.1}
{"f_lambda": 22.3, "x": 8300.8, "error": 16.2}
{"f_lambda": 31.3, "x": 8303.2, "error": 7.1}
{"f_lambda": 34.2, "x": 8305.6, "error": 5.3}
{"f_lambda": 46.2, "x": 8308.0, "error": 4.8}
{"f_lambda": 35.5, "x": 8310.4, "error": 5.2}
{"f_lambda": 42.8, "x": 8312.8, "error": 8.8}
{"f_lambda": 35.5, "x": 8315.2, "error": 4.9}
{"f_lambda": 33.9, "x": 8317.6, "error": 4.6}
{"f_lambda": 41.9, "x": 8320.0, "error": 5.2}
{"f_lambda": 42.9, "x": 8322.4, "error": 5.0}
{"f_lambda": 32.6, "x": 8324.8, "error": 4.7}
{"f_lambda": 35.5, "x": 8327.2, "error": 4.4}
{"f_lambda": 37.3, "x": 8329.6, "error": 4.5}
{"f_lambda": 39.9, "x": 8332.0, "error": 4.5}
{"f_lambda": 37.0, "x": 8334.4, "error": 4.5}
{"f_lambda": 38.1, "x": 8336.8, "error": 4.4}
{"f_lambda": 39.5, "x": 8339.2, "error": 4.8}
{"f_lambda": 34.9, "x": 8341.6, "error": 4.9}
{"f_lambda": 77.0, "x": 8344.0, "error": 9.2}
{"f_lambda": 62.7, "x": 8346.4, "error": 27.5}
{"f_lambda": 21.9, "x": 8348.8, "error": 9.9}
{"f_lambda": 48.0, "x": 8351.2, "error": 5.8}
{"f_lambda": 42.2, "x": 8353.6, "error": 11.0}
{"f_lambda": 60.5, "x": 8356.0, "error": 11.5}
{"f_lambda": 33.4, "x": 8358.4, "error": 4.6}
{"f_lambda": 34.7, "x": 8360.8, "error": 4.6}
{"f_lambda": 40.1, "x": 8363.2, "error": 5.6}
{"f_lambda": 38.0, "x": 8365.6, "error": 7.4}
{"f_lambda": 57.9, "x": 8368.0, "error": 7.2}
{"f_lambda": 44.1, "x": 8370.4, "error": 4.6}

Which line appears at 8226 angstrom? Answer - [N II] 6583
